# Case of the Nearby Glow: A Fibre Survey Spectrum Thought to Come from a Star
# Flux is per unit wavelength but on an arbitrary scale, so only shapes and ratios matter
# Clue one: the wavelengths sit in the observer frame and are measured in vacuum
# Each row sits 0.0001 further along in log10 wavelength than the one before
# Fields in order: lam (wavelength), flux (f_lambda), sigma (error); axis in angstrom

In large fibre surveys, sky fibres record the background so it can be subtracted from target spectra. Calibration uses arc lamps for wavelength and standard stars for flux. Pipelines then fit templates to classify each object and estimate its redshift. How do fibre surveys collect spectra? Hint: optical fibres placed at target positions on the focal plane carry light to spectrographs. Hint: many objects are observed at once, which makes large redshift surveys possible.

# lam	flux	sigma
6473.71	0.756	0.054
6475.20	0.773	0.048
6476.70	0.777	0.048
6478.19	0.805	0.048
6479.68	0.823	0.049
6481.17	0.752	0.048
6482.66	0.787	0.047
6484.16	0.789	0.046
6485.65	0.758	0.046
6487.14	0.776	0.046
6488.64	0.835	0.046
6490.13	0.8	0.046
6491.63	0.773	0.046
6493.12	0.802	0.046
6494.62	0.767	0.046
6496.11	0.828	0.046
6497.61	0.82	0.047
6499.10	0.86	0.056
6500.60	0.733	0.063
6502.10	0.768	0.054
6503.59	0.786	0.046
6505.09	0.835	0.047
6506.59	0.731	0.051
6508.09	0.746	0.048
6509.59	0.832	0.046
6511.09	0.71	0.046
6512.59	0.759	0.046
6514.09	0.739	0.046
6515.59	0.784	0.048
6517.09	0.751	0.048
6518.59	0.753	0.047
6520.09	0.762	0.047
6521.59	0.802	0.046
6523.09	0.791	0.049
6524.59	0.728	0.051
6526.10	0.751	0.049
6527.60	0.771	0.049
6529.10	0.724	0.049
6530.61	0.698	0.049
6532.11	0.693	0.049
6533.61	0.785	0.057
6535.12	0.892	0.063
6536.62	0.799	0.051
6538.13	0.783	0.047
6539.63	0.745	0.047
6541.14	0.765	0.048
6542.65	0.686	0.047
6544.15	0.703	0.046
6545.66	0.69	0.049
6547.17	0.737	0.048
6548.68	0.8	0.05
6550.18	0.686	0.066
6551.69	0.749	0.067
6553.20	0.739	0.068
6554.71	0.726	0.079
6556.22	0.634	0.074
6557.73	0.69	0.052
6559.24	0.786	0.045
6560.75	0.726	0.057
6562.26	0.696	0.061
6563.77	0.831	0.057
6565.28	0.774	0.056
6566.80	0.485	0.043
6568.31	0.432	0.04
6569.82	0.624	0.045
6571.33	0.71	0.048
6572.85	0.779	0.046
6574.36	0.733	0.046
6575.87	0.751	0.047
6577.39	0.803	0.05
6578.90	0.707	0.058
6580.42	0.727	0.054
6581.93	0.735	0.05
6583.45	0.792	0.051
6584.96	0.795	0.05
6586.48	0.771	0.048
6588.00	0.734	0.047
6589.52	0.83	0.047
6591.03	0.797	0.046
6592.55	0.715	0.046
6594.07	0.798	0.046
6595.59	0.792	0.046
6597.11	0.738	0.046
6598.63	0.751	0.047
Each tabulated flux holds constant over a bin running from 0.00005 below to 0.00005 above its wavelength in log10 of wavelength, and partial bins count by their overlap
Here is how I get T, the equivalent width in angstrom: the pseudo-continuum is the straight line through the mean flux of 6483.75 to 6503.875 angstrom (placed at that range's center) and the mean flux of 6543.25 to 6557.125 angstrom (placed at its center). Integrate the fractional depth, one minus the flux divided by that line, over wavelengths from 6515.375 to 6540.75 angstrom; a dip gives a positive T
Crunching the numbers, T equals -0.6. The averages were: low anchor 0.793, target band 0.765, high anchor 0.718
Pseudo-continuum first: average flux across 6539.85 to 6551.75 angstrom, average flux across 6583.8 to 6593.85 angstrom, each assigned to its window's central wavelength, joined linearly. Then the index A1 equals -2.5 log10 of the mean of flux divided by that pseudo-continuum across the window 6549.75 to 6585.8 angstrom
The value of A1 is 0.06 mag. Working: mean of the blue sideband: 0.726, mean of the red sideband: 0.776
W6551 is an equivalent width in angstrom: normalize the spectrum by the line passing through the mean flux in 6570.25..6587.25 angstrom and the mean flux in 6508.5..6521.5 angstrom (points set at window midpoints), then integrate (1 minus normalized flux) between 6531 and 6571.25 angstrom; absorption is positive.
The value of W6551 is 2.1 angstrom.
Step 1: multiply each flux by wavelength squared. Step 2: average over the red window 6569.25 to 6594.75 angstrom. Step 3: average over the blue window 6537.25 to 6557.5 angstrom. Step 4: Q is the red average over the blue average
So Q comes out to 1.0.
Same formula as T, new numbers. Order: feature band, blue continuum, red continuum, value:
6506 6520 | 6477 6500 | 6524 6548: 0.3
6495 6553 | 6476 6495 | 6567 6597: 0.3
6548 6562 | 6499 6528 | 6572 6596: 0.8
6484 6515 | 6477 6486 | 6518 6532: -0.4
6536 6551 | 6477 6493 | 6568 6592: 0.4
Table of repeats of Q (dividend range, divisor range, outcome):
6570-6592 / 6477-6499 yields 0.98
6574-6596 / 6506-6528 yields 1.03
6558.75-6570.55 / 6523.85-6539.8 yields 0.88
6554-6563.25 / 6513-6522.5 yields 0.94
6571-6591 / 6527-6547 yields 1.03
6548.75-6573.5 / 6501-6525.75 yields 0.92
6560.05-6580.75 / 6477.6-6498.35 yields 0.90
